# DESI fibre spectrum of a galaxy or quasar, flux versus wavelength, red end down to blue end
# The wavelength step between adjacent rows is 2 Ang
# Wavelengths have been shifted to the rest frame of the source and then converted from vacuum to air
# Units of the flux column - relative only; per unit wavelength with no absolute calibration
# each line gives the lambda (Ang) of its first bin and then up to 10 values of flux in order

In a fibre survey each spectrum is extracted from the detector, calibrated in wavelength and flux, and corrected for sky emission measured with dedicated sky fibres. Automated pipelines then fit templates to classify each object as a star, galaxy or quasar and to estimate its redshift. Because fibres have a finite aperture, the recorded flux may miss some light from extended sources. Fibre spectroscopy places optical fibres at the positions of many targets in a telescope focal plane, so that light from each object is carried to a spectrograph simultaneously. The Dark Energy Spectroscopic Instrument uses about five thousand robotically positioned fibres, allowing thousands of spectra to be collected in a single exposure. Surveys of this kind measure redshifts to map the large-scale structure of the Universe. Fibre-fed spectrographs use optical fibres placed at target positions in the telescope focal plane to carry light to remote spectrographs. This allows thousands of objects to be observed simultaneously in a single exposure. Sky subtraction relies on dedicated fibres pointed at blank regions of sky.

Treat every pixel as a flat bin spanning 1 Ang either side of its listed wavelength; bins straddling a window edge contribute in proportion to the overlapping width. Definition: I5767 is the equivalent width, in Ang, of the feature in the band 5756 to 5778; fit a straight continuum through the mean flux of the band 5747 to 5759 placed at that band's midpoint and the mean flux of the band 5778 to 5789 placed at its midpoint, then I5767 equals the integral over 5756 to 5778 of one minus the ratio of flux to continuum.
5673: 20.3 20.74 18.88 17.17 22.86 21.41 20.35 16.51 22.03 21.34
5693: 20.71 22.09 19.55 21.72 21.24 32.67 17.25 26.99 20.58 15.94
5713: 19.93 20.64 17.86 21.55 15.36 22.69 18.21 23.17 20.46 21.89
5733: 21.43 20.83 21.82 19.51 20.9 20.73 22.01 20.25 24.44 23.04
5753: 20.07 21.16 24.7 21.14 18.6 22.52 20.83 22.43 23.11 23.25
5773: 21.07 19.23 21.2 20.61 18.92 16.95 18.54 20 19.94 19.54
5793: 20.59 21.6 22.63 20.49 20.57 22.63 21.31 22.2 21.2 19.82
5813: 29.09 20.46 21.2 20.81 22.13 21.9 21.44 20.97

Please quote -0.8 Ang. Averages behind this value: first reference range 22.4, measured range 21.6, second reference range 19.1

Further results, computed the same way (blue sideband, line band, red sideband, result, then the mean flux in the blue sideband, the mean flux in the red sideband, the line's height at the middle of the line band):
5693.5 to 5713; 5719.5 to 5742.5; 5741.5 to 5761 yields 1.27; 21.9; 21.8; 21.8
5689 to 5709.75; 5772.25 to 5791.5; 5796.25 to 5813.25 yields 2.13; 22.4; 21.9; 22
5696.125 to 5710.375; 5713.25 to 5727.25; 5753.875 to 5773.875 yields 1.69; 22.7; 21.9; 22.5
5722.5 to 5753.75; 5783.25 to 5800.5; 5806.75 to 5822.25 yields 1.27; 21.3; 22.1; 21.9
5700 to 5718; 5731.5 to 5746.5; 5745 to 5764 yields 0.44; 21.5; 21.8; 21.7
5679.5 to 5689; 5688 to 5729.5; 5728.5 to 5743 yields -0.88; 20.3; 21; 20.6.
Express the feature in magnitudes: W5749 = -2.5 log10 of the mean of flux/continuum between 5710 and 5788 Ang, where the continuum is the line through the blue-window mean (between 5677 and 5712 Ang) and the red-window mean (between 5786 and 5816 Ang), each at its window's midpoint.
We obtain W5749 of 0.03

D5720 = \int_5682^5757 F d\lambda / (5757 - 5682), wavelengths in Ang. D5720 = 21.1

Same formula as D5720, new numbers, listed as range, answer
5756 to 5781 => 21.5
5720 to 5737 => 20.6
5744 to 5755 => 21.9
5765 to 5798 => 20.6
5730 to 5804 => 21.1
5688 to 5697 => 21.3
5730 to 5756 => 21.4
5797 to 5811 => 21.4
